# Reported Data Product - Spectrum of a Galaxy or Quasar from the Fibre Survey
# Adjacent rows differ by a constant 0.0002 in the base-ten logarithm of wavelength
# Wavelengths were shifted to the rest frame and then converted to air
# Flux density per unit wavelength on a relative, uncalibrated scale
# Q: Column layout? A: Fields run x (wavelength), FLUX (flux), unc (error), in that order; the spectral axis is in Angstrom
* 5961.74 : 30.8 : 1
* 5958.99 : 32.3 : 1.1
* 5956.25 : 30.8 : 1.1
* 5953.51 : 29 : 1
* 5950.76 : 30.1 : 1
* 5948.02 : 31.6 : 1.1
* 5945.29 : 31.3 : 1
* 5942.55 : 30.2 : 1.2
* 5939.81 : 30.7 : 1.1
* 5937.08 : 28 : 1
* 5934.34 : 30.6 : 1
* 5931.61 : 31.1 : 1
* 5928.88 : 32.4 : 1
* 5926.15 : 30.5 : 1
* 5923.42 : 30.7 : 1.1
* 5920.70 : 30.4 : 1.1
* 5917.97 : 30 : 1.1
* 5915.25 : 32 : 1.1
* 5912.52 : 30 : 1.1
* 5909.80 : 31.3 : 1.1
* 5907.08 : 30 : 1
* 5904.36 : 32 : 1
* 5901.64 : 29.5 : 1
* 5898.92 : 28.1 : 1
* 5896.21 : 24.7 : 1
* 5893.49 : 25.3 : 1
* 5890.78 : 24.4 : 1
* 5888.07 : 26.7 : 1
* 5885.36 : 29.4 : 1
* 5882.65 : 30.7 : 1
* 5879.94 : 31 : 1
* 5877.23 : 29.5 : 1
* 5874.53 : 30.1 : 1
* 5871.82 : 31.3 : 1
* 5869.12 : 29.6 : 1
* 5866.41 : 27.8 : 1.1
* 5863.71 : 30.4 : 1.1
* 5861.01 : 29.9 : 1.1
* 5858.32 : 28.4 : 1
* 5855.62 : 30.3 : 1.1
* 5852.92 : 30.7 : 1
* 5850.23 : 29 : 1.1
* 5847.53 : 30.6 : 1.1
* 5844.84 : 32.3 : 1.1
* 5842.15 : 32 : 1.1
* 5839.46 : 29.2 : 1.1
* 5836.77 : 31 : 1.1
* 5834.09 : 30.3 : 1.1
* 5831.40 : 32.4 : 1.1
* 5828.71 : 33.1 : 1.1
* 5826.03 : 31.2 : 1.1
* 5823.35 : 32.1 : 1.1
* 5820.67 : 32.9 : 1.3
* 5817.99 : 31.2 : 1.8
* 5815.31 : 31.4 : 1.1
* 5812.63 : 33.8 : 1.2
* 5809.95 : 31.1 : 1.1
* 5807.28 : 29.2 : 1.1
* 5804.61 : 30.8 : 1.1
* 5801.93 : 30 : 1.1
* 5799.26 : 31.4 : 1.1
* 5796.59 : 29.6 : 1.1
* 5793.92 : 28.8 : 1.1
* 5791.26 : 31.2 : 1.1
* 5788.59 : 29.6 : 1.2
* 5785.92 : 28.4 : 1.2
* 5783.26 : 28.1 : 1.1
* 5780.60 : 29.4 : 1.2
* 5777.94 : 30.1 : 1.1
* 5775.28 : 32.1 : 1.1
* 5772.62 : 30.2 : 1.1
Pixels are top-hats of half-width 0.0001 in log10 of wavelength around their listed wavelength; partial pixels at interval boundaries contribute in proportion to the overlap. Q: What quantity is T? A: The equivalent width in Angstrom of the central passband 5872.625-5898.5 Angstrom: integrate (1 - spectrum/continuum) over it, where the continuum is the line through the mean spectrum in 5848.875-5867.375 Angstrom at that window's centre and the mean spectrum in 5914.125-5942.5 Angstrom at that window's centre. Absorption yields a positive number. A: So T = 1.6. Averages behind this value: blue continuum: 29.5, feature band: 28.1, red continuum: 30.6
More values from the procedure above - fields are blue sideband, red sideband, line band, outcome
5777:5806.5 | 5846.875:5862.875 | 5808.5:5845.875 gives -2.41 Angstrom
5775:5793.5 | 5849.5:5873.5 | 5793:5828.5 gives -1.72 Angstrom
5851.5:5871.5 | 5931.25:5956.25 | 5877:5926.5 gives 1.20 Angstrom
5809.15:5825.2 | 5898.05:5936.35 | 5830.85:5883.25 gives 2.00 Angstrom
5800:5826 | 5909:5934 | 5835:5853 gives 0.33 Angstrom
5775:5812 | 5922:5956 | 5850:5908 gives 2.45 Angstrom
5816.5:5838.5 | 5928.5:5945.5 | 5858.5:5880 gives 0.99 Angstrom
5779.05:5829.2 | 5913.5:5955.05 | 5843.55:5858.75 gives 0.15 Angstrom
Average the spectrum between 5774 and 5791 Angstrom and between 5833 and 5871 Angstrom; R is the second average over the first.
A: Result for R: 1.0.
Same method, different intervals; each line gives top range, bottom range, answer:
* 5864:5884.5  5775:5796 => 1.01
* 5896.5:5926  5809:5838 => 0.95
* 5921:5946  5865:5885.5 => 1.02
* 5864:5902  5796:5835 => 0.91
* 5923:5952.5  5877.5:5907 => 1.08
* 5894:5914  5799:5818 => 0.94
